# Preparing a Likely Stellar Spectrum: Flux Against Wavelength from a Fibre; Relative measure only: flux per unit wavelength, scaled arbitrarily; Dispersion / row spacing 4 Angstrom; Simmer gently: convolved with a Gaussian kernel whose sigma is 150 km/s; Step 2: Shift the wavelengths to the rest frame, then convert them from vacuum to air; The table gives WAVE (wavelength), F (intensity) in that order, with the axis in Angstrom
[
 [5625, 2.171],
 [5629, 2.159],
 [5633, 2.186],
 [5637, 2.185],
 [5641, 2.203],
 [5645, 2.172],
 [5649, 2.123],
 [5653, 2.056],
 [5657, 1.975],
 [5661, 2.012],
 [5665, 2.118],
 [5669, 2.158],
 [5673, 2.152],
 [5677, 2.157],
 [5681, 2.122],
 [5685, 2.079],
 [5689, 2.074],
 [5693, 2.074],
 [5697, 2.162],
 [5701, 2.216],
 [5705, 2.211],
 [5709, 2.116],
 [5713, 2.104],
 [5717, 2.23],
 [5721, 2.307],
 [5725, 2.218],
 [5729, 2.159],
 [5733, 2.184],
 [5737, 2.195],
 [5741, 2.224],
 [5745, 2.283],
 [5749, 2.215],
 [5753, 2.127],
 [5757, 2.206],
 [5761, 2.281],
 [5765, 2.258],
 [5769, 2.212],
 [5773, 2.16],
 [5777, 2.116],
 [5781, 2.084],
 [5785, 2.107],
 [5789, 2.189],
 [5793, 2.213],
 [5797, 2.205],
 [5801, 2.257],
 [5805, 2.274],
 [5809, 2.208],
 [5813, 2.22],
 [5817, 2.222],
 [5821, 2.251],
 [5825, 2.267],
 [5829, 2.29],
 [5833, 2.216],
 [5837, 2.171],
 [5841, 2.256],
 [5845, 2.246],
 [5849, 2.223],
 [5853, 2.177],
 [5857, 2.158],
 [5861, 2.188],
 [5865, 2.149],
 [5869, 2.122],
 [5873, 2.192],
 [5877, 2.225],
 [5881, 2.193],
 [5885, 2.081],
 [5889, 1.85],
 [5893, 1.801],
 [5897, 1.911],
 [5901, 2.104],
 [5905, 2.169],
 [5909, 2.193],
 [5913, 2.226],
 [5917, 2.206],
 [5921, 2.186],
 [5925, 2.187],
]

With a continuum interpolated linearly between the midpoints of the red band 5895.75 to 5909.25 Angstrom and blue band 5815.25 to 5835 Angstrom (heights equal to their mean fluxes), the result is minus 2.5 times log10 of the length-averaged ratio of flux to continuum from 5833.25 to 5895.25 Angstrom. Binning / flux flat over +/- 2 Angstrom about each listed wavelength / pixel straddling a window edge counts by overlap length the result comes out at 0.02 mag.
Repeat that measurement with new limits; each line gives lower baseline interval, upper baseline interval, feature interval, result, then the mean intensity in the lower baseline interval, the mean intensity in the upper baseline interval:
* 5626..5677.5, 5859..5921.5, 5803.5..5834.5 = -0.064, 2.13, 2.11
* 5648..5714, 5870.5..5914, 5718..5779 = -0.054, 2.11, 2.08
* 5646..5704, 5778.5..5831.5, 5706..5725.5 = -0.026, 2.11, 2.21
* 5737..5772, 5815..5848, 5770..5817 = 0.022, 2.22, 2.24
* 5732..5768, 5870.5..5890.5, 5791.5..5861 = -0.033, 2.22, 2.11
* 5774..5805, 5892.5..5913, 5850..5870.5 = -0.027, 2.17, 2.07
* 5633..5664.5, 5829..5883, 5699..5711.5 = -0.022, 2.11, 2.2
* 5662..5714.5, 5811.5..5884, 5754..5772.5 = -0.029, 2.13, 2.21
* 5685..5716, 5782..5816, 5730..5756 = -0.018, 2.14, 2.21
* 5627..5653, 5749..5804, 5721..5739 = -0.011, 2.16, 2.19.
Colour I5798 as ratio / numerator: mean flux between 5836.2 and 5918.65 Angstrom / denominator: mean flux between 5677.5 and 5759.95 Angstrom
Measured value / 1.0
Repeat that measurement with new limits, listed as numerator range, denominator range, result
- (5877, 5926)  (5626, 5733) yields 0.98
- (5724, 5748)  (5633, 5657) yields 1.03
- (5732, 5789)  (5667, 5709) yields 1.02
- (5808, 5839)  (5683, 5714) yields 1.05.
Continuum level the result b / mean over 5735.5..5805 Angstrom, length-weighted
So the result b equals 2.2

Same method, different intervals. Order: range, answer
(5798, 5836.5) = 2.24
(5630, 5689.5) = 2.12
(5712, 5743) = 2.21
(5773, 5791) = 2.13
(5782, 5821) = 2.21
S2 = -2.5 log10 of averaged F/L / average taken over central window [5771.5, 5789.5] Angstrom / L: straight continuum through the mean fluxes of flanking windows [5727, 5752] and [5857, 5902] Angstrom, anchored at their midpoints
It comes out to 0.022 mag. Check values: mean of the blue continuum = 2.21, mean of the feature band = 2.13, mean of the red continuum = 2.08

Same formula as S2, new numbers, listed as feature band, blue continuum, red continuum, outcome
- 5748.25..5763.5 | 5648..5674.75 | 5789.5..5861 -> -0.022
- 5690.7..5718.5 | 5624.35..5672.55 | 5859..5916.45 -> -0.018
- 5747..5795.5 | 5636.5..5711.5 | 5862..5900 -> -0.044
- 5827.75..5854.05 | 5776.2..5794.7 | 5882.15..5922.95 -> -0.058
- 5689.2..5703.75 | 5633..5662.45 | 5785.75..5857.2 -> -0.001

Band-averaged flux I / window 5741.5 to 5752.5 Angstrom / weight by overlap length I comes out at 2.23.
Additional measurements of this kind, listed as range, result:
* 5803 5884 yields 2.21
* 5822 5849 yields 2.24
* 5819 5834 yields 2.26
